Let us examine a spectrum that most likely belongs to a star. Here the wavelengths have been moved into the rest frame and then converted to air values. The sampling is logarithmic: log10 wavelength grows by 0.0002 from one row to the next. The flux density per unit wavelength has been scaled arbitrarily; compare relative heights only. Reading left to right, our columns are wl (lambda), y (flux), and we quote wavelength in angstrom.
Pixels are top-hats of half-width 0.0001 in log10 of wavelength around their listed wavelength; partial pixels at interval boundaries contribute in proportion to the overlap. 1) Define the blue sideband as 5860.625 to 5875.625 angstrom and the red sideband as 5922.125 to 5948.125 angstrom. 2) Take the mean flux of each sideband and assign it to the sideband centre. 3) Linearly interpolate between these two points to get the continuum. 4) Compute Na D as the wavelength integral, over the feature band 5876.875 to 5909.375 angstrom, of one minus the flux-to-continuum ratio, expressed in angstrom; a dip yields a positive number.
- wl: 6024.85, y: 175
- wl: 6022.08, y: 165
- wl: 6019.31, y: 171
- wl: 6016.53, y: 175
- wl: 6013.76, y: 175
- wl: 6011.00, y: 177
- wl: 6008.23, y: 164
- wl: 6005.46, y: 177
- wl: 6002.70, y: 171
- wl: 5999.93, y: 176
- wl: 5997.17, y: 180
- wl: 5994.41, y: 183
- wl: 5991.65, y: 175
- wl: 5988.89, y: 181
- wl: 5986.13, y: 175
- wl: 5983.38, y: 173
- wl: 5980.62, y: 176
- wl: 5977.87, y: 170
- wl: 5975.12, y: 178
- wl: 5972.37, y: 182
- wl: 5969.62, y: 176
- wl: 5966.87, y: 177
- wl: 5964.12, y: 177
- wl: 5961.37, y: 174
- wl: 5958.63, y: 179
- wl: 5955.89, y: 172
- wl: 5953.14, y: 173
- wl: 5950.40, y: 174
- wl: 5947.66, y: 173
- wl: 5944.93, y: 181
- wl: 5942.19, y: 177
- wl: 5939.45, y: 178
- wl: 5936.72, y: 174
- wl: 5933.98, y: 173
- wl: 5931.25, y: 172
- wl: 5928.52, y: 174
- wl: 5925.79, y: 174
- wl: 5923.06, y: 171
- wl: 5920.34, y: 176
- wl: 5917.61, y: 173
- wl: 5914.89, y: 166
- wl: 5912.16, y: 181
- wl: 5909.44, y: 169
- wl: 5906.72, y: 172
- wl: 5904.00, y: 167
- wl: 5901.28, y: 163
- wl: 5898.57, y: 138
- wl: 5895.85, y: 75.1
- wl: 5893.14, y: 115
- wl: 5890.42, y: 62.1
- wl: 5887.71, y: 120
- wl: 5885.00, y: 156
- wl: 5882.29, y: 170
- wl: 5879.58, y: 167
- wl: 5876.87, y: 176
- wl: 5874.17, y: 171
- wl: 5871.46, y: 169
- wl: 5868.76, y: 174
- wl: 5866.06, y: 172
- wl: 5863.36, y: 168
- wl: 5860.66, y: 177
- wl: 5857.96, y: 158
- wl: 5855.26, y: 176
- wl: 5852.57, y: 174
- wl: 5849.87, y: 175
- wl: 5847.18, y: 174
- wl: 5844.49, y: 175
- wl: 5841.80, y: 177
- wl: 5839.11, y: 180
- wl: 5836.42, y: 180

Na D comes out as 6.2 angstrom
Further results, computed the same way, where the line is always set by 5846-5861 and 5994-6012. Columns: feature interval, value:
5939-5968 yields -0.3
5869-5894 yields 3.7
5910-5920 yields 0.0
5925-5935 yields 0.0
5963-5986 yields -0.2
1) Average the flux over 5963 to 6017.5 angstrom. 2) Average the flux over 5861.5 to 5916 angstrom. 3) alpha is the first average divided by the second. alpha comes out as 1.2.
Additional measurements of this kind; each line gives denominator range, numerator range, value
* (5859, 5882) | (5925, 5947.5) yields 1.02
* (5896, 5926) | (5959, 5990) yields 1.07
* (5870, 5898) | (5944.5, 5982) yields 1.27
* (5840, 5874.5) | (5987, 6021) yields 1.02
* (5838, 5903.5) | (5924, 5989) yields 1.12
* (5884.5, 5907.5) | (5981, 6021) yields 1.37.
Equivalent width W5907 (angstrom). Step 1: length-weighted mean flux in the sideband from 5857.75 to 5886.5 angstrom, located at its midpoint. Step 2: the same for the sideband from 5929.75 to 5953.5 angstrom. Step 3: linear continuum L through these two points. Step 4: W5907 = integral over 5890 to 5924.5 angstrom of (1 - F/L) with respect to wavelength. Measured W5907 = 4.3 angstrom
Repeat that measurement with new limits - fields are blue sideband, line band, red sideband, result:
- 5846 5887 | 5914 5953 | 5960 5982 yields 0.0 angstrom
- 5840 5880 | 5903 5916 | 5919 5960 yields 0.2 angstrom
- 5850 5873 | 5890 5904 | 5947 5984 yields 4.3 angstrom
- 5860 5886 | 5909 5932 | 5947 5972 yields 0.0 angstrom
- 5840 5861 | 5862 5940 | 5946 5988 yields 6.8 angstrom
